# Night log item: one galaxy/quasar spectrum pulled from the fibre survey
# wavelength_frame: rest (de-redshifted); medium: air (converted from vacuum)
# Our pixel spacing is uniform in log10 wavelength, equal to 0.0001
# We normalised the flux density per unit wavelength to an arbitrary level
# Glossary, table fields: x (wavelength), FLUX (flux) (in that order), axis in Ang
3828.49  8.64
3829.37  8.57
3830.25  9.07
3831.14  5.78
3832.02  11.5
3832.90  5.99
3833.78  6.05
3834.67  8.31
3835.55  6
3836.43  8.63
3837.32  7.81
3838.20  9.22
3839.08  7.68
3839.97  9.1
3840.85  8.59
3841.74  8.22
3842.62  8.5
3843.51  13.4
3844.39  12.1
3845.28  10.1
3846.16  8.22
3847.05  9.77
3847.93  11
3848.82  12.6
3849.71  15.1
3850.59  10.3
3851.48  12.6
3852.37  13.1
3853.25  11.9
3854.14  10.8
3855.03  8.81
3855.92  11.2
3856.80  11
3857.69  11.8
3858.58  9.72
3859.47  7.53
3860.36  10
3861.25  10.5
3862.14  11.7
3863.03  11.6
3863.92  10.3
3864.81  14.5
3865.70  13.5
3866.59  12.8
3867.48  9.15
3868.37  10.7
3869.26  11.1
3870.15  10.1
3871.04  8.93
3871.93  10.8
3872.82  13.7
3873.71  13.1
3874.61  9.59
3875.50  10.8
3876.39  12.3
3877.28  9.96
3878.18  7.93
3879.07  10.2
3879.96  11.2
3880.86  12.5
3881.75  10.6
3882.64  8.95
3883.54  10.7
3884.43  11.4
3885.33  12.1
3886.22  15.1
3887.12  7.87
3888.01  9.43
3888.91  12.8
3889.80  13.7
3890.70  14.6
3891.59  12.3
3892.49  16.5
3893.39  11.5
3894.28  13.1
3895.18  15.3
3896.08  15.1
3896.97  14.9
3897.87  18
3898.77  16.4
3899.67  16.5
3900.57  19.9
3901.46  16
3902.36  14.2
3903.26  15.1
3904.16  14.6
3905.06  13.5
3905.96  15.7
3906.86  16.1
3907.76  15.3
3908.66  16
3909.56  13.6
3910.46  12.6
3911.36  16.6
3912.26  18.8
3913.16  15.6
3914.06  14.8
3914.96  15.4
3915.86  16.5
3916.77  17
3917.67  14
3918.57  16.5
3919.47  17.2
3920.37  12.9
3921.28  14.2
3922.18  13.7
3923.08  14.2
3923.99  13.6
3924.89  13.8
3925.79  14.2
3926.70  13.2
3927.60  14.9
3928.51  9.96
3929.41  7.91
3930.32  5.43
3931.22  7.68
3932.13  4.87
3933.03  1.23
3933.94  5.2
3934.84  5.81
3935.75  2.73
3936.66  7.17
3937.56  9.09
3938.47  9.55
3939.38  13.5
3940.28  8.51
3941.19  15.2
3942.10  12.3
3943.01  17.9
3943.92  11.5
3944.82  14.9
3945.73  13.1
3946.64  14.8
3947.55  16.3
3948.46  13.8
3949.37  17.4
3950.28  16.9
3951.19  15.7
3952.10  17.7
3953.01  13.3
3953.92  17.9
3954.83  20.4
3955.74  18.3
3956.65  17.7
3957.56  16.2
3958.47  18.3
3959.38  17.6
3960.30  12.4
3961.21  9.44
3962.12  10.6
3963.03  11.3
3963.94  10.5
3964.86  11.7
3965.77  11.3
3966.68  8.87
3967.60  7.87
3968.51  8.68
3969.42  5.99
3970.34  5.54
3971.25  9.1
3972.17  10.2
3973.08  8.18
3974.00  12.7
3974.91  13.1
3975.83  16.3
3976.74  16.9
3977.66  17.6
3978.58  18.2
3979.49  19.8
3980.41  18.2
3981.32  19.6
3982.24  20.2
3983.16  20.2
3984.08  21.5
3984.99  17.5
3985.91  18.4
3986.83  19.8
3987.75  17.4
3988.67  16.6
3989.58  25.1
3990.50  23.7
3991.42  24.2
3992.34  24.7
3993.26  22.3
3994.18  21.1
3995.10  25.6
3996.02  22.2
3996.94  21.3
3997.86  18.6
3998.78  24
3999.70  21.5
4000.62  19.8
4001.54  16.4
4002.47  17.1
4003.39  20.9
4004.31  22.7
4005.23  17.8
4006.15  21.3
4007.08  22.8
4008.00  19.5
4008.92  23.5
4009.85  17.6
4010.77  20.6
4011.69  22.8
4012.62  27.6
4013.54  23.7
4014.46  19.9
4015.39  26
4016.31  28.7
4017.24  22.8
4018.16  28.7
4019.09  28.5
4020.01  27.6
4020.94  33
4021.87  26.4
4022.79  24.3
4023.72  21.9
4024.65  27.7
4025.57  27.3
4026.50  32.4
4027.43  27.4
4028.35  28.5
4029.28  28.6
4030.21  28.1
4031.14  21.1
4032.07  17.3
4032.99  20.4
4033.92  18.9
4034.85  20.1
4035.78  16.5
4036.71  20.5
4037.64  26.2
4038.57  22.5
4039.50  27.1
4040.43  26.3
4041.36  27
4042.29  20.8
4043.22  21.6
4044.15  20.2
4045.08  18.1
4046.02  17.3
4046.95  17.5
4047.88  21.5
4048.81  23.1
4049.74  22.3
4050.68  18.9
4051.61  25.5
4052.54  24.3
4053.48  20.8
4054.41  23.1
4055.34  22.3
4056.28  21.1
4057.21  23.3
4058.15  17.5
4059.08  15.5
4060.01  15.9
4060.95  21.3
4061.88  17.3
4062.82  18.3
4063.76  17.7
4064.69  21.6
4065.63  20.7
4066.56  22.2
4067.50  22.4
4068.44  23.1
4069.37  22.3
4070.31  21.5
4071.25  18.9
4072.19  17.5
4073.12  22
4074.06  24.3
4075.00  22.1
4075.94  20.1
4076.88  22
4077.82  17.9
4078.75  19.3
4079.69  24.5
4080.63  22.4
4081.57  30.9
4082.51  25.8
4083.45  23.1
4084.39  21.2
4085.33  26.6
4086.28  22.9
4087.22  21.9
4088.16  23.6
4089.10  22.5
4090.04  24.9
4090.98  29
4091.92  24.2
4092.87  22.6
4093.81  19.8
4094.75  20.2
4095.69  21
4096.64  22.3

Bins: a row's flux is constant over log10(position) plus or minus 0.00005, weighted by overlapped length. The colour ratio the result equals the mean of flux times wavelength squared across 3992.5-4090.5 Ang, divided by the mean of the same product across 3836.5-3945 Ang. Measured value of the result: 2.0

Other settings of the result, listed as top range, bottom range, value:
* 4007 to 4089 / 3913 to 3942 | 2.12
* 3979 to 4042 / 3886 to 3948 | 1.82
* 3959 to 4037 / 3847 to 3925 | 1.61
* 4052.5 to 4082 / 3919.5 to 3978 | 1.83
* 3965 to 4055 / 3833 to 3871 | 2.19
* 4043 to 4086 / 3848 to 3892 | 2.08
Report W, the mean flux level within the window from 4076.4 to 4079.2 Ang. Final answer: 19.8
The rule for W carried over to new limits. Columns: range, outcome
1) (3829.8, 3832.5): 8.74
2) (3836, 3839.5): 8.34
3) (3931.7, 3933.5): 3.04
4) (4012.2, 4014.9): 23.8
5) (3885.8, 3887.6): 11.4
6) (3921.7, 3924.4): 13.8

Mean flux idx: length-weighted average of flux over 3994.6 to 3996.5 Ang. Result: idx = 23.8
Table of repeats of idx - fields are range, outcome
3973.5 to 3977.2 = 14.7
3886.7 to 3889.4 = 10.1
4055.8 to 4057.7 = 22.1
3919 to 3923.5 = 14.5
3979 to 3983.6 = 19.6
